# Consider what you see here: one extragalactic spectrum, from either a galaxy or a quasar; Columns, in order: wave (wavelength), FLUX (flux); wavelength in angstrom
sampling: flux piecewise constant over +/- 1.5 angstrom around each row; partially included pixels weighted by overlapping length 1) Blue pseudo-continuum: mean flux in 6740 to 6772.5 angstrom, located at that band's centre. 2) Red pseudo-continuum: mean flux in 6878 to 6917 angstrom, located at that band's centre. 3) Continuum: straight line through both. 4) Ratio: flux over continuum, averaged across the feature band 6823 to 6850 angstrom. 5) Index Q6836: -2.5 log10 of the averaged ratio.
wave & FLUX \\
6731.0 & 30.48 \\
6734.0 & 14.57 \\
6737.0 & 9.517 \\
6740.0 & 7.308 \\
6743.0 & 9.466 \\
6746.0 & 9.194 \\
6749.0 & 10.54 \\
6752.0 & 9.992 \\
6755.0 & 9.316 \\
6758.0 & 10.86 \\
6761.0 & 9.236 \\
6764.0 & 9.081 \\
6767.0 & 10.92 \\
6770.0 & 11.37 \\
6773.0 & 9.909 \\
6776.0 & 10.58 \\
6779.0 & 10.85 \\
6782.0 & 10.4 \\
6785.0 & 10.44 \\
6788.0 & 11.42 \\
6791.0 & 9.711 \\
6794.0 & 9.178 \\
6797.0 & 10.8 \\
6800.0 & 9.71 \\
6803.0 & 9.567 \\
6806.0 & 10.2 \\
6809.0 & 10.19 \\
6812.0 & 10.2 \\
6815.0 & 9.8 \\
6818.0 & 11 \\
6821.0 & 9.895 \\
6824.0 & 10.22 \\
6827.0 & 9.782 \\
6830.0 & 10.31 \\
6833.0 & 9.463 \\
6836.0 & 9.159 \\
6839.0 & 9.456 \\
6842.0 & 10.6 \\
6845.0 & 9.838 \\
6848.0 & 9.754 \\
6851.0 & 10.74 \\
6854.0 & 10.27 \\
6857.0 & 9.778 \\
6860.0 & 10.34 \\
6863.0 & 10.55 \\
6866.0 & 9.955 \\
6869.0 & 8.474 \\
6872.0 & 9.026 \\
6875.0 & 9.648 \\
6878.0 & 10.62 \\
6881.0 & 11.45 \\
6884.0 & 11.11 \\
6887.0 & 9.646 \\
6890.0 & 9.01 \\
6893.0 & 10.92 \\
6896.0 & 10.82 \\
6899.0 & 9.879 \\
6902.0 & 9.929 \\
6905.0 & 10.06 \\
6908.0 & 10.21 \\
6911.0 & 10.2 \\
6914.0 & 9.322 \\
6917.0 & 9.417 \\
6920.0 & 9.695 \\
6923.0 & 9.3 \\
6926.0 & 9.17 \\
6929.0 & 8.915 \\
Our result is 0.022 mag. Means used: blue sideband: 9.87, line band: 9.85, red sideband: 10.2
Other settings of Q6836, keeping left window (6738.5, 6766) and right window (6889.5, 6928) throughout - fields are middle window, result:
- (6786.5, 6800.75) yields -0.068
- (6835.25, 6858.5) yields -0.030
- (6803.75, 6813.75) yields -0.059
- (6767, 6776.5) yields -0.124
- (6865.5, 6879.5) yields 0.028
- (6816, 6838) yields -0.034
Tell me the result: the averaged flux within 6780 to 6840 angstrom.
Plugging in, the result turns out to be 10.1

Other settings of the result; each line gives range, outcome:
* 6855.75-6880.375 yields 9.86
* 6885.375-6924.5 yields 9.88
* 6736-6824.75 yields 10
